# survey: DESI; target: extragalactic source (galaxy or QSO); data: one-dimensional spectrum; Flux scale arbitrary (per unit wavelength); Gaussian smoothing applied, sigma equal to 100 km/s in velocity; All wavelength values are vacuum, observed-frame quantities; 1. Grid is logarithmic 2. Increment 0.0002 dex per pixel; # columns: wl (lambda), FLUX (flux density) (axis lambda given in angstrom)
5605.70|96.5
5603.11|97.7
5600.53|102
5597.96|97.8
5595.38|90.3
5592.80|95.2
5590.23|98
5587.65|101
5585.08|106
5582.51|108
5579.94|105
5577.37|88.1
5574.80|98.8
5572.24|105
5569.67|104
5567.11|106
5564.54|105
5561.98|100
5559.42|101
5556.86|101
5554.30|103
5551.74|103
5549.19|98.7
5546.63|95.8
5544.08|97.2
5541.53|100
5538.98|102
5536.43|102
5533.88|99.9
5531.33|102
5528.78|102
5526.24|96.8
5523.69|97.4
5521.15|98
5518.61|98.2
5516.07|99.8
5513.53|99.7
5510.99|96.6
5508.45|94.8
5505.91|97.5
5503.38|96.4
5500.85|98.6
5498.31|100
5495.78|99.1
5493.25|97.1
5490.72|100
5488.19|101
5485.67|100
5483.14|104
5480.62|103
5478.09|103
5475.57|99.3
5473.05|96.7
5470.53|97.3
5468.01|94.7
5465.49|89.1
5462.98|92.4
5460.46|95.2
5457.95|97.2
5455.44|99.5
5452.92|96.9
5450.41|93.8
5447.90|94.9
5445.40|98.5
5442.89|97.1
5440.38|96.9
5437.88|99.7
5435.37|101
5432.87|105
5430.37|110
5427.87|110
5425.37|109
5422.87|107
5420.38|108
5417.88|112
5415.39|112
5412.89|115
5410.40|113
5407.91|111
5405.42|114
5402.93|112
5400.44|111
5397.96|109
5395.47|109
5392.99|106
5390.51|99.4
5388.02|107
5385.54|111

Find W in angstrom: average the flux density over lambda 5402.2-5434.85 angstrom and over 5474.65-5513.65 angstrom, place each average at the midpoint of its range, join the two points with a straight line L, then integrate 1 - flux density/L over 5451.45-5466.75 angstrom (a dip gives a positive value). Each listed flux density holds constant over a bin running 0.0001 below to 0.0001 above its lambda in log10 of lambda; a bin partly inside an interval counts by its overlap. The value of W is 1.4 angstrom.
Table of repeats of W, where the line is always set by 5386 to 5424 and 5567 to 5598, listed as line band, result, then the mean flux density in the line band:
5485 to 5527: 2.4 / 98.3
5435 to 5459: 2.2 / 97.4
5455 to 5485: 2.4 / 97.6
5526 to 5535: 0.2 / 101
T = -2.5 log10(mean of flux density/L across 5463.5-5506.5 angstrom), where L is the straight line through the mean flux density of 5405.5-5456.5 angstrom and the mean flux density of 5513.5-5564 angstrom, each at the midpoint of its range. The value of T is 0.04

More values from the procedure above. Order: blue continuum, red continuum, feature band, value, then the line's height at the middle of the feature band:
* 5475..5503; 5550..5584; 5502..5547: 0.03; 101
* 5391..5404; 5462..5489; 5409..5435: -0.04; 106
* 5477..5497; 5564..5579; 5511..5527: 0.03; 101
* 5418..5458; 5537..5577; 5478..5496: 0.01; 102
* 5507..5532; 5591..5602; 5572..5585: -0.05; 96.9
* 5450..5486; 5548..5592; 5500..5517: 0.02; 99.2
